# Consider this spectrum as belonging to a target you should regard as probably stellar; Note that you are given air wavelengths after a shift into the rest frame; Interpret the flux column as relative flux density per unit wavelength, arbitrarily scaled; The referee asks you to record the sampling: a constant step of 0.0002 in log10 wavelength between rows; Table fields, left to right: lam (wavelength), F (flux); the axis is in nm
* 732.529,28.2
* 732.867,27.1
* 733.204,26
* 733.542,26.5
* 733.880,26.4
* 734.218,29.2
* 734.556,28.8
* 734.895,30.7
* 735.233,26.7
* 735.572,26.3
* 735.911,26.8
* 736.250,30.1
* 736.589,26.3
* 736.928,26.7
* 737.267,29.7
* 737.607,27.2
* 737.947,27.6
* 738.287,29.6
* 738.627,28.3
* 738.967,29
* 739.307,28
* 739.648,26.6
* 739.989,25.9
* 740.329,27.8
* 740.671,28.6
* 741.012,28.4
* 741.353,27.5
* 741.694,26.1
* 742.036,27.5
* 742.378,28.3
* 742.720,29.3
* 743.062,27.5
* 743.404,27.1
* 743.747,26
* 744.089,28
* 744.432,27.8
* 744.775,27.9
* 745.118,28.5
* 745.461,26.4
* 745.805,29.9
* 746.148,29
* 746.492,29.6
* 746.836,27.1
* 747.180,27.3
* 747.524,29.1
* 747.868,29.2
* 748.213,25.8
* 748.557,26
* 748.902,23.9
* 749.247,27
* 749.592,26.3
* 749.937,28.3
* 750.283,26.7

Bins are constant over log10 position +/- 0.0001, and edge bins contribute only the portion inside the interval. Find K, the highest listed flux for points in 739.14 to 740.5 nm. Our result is 28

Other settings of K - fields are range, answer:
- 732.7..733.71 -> 27.1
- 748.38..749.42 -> 27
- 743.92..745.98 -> 29.9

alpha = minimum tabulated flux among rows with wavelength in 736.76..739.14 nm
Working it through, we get 26.7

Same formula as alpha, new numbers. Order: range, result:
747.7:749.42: 23.9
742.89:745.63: 26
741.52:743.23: 26.1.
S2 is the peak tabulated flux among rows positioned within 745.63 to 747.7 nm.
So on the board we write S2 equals 29.9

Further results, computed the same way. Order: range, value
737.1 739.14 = 29.7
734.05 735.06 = 30.7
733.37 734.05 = 26.5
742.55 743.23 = 29.3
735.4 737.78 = 30.1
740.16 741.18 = 28.6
